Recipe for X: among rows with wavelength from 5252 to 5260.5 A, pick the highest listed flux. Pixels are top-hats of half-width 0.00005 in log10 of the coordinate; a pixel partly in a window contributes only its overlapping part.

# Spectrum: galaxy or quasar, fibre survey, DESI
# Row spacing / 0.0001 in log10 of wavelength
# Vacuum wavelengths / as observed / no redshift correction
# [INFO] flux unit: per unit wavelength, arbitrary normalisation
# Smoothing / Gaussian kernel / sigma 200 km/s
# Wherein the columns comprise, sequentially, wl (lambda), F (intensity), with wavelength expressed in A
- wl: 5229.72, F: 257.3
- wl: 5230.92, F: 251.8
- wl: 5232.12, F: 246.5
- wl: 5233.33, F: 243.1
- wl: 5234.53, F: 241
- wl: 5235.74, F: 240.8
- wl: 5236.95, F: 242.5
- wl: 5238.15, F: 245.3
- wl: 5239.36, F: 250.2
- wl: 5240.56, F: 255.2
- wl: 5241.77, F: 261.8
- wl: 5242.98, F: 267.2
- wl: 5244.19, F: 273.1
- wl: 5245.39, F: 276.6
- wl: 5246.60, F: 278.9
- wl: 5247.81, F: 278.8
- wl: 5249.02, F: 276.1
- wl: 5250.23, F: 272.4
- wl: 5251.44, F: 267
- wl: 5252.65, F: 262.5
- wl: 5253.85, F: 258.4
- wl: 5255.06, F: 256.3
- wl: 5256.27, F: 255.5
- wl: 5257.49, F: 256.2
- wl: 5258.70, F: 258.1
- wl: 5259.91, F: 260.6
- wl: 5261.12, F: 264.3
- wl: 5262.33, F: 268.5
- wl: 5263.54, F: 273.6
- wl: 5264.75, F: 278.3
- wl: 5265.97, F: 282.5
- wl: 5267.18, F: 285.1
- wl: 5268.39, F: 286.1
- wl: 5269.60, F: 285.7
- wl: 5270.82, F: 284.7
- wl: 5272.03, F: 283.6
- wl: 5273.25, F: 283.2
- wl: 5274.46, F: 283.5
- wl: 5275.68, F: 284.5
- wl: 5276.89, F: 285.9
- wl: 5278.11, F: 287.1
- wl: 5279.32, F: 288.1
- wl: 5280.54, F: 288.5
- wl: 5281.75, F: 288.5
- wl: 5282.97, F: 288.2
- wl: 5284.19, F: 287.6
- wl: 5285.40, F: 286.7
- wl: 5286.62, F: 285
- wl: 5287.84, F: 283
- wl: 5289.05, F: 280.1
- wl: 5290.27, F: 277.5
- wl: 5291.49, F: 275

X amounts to 262.5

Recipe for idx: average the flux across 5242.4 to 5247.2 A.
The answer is 274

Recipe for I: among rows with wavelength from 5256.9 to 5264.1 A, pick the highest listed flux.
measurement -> 273.6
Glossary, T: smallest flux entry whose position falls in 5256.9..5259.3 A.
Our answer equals 256.2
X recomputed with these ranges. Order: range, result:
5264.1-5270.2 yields 286.1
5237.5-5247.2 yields 278.9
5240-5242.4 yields 261.8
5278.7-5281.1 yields 288.5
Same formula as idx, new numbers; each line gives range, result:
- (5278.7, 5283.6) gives 288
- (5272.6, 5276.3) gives 284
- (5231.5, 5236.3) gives 243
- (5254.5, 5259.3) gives 256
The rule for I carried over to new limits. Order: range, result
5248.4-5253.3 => 276.1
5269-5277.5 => 285.9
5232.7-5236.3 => 243.1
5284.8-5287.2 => 286.7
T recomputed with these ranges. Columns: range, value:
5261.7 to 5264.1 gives 268.5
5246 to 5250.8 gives 272.4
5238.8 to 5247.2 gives 250.2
